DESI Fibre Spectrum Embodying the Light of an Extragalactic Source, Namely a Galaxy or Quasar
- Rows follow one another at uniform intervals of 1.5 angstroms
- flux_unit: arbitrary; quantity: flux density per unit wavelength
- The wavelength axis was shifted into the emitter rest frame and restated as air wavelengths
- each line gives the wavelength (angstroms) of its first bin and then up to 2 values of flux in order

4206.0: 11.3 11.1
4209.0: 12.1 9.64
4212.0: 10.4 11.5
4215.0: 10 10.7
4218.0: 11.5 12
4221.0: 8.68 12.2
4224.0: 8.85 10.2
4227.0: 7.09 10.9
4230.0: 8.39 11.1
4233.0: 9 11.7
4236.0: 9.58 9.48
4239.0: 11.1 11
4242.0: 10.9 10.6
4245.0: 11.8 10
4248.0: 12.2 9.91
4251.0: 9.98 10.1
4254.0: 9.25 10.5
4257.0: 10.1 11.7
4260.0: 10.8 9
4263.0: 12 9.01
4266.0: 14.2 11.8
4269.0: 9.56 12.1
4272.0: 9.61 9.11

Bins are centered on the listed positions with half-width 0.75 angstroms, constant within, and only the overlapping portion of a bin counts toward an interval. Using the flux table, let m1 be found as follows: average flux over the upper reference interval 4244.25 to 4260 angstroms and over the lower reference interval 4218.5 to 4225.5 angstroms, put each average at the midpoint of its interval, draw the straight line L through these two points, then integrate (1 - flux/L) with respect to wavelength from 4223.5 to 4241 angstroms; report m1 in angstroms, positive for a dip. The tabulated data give 1.0 angstroms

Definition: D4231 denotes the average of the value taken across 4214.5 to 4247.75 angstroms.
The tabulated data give 10.3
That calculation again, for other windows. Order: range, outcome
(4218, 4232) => 10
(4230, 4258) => 10.4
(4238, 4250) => 10.9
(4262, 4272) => 11.2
